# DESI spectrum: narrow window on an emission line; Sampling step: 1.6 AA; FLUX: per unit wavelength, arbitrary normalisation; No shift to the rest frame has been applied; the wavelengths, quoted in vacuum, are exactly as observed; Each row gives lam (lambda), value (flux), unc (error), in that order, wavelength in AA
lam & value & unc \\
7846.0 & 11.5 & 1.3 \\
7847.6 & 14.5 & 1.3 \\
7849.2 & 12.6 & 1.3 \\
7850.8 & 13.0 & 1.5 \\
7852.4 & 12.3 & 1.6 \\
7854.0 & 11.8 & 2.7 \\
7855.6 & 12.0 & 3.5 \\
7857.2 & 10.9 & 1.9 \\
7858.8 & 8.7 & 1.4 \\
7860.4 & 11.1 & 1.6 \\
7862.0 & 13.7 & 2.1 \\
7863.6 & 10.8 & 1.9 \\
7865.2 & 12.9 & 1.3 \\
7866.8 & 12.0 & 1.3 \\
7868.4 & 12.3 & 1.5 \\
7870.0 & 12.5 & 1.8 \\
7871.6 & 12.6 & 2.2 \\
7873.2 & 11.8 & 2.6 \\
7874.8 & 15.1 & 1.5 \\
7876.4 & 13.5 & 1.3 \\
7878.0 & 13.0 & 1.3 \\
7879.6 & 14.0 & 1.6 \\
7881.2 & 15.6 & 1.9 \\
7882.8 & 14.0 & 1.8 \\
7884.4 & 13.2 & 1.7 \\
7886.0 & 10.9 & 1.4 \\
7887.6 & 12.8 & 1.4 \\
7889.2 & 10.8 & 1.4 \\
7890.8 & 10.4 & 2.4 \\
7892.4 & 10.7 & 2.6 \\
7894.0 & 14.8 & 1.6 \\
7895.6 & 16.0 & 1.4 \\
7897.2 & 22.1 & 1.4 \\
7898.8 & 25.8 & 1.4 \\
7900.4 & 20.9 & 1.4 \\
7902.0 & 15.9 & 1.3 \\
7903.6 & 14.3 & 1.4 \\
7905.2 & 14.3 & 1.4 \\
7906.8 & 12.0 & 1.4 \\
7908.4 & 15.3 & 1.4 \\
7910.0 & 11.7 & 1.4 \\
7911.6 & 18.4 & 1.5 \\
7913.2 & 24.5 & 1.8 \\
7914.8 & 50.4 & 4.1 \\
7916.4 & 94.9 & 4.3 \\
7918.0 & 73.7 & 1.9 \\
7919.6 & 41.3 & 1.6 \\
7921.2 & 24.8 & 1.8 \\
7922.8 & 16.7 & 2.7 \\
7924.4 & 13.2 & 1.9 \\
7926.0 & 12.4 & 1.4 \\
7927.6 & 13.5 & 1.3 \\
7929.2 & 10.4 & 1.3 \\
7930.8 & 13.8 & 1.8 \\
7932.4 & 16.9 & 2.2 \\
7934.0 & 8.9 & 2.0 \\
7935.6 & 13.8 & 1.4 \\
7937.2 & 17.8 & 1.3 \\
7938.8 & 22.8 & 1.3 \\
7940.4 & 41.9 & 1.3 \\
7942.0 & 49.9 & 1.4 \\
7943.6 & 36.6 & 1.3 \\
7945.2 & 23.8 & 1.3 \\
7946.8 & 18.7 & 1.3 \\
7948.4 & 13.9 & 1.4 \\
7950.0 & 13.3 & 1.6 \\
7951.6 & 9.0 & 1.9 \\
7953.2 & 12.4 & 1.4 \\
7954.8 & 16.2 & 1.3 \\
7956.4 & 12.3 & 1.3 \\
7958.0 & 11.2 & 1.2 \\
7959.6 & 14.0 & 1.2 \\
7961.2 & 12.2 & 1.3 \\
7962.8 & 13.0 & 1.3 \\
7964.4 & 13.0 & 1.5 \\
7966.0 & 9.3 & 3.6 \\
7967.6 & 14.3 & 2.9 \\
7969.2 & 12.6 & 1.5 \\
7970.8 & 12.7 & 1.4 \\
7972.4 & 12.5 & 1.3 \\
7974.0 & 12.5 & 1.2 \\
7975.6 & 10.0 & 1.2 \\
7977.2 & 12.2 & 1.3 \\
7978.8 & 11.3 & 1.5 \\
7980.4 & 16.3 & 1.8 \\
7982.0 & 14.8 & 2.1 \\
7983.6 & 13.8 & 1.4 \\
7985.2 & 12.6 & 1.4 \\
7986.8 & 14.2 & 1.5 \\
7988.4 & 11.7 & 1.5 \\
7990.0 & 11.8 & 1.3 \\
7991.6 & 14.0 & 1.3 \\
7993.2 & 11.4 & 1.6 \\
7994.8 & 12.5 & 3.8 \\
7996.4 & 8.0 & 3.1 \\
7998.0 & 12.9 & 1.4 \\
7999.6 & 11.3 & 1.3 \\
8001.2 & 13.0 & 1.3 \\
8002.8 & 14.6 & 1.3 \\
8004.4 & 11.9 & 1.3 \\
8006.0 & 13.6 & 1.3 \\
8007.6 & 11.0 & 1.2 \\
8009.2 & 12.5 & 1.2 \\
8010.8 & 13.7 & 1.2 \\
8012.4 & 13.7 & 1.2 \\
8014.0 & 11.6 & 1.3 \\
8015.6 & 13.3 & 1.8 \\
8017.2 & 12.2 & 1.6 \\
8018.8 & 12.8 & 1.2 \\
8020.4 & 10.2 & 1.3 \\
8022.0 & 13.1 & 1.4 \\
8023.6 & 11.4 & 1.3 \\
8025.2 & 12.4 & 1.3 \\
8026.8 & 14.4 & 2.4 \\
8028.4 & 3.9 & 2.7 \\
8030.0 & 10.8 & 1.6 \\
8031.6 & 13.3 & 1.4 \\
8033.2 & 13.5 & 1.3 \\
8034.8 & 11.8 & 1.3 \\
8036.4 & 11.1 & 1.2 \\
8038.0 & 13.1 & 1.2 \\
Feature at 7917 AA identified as H-alpha 6563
